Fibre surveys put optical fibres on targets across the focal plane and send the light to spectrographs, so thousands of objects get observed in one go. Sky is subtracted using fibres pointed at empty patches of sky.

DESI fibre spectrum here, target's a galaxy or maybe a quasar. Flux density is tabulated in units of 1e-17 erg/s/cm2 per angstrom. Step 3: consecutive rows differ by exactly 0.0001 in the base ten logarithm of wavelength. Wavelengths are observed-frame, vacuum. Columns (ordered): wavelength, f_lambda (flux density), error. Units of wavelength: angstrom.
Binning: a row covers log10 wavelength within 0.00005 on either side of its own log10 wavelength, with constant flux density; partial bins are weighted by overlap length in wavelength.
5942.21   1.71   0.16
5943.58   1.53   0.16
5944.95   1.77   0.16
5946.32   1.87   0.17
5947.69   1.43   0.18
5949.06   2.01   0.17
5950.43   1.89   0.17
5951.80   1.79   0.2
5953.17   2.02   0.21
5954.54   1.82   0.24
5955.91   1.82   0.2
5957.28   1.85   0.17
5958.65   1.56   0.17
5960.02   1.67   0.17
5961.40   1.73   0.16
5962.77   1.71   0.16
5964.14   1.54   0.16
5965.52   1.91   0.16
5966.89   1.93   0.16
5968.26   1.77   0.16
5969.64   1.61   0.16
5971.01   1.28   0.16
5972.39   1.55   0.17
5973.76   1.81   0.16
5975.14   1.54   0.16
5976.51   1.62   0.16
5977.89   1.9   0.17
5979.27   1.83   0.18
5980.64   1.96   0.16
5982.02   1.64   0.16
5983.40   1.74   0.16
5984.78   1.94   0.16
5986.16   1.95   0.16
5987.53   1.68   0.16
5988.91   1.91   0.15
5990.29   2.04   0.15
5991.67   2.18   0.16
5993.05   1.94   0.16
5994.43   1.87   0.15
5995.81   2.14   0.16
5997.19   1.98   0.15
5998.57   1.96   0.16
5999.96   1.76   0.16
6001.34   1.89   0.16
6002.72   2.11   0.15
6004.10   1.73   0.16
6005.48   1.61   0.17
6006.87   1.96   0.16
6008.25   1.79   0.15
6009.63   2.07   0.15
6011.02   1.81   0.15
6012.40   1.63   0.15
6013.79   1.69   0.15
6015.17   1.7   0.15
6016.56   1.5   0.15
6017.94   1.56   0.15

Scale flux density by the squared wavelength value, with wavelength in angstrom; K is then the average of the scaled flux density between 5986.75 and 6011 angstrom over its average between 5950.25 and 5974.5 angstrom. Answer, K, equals 1.1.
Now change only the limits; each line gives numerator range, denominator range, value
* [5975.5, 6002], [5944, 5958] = 1.05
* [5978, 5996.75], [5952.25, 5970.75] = 1.10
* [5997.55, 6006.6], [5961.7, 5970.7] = 1.09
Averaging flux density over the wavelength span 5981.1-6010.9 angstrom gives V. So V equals 1.9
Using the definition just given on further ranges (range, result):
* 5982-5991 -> 1.86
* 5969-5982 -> 1.68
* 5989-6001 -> 1.98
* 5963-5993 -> 1.78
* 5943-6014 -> 1.8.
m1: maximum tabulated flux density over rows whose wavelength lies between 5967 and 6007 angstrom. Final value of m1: 2.18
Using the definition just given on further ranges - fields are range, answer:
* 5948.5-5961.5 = 2.02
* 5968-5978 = 1.9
